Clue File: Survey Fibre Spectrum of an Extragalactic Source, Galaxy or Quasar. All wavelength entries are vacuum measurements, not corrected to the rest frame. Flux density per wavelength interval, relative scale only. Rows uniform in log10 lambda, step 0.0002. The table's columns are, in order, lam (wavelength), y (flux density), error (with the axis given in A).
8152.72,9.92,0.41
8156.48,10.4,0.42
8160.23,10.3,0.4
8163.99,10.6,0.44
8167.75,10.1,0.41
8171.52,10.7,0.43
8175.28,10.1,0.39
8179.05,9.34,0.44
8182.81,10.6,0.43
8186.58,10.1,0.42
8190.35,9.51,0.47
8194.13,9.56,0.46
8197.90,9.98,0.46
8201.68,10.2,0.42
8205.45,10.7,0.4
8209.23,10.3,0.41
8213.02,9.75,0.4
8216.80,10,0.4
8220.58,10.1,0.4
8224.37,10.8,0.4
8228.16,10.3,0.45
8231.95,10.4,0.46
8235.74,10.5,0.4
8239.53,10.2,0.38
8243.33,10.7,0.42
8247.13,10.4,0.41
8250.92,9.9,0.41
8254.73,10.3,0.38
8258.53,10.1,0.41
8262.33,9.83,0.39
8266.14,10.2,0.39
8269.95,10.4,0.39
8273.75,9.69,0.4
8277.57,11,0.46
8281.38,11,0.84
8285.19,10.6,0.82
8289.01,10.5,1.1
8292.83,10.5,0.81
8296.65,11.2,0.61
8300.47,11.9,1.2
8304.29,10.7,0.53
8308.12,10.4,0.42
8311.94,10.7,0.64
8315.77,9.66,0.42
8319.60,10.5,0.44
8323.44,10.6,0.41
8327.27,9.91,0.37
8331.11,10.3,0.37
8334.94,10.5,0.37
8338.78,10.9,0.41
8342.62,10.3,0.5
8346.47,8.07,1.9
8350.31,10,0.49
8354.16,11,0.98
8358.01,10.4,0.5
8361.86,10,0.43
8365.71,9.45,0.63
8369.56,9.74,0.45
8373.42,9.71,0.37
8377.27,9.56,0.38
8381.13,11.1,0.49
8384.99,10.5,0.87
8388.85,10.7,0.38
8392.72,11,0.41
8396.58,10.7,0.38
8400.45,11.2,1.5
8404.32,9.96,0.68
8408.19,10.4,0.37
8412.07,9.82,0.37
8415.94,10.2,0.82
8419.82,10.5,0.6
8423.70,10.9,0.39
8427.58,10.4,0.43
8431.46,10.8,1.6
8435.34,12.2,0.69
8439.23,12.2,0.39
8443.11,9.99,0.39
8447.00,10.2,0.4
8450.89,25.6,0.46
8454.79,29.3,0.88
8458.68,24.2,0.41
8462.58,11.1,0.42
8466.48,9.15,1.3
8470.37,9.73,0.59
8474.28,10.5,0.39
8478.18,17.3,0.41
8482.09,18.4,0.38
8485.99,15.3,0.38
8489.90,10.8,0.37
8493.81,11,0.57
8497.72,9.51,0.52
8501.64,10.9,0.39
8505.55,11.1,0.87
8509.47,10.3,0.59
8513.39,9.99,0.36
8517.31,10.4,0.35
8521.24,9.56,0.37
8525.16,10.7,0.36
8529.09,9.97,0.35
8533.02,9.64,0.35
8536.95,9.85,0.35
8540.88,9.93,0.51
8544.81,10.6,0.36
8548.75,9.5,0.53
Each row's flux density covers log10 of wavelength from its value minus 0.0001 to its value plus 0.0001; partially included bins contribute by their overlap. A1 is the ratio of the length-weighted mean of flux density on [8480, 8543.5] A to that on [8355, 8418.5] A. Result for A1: 1.08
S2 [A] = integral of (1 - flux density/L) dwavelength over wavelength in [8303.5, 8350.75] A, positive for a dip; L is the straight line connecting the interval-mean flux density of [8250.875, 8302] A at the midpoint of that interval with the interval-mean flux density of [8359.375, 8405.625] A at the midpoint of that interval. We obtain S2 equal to 1.0 A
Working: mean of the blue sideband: 10.5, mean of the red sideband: 10.3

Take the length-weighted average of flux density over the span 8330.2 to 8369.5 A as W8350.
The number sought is 10.1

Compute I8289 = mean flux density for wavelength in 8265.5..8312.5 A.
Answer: 10.7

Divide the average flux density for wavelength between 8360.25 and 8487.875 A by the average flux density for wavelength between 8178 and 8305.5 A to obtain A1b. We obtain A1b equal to 1.21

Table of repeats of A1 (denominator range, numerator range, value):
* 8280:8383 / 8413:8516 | 1.27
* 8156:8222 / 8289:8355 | 1.03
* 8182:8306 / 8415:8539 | 1.21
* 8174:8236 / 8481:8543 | 1.08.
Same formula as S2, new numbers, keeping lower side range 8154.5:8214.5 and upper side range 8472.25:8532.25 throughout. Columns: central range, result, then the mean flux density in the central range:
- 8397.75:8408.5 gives 0.6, 10.5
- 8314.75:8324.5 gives 0.5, 10.3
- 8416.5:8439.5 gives 0.6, 11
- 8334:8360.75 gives 1.9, 10.1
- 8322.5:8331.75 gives 0.5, 10.2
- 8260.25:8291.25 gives 0.5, 10.4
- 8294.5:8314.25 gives -0.4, 11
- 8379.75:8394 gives 0.4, 10.8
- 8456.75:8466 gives -3.9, 16.3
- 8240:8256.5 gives 0.2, 10.3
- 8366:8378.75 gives 1.6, 9.65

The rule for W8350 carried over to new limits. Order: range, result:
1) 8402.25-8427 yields 10.3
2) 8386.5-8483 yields 13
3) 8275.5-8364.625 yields 10.4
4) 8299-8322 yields 10.6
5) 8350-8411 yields 10.3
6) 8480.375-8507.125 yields 12.4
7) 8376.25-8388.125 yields 10.5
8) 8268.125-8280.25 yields 10.4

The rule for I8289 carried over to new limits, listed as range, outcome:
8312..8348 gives 10.1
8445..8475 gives 16.4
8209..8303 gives 10.4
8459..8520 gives 12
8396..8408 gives 10.6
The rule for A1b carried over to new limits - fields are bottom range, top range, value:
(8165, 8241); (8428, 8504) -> 1.38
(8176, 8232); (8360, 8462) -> 1.22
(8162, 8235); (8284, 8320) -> 1.05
